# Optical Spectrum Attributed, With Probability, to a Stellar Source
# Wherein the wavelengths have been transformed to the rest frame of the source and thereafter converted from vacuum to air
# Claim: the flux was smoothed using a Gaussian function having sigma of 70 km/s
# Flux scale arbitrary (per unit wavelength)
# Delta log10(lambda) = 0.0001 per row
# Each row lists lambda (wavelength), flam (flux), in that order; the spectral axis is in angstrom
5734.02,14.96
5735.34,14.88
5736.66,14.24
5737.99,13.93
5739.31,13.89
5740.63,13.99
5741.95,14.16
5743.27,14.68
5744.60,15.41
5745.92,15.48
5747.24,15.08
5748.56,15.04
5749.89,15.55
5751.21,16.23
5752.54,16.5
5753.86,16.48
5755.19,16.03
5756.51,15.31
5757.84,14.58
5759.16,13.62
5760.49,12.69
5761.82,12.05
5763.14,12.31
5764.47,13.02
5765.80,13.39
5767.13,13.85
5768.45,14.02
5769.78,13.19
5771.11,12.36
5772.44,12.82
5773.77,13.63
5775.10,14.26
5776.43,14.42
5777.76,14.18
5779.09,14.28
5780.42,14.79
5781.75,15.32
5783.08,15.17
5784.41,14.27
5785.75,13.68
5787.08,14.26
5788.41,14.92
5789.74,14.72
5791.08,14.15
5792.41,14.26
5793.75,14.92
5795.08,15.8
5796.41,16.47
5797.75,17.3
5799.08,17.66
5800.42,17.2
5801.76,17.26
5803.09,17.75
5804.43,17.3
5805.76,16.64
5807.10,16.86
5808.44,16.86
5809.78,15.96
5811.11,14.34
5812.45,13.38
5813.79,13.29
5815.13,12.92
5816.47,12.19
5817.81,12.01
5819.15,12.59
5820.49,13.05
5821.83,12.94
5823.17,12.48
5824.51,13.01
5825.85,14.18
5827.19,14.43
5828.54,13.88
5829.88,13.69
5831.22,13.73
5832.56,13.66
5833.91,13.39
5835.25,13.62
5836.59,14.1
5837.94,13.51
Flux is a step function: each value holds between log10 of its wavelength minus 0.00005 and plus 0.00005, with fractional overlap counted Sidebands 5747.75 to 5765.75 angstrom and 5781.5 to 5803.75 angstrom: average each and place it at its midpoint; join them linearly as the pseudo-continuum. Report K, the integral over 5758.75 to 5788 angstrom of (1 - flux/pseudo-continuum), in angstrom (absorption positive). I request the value 2.6 angstrom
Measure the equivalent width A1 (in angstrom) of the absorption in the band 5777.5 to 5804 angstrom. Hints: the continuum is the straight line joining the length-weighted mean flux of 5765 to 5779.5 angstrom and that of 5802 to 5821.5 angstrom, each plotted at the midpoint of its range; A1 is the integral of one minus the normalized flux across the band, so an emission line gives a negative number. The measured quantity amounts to -2.5 angstrom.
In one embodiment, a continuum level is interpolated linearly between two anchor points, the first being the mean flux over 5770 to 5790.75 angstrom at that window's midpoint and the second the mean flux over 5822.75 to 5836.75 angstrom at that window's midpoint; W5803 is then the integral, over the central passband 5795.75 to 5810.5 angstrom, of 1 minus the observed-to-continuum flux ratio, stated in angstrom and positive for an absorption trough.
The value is -3.3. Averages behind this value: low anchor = 14.2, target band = 17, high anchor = 13.7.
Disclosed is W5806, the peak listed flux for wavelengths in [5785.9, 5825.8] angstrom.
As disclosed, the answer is 17.75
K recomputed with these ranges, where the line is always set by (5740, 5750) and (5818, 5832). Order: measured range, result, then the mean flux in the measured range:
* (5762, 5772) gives 0.9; 13.1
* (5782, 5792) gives -0.3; 14.5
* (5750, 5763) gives -0.1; 14.8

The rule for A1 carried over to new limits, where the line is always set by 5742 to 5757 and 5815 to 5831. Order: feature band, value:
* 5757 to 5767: 1.31 angstrom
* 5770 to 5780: 0.68 angstrom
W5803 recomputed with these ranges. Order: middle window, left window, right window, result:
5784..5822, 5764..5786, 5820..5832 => -3.7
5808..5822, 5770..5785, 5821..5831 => 0.1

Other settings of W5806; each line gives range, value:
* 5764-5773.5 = 14.02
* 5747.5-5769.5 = 16.5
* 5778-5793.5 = 15.32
